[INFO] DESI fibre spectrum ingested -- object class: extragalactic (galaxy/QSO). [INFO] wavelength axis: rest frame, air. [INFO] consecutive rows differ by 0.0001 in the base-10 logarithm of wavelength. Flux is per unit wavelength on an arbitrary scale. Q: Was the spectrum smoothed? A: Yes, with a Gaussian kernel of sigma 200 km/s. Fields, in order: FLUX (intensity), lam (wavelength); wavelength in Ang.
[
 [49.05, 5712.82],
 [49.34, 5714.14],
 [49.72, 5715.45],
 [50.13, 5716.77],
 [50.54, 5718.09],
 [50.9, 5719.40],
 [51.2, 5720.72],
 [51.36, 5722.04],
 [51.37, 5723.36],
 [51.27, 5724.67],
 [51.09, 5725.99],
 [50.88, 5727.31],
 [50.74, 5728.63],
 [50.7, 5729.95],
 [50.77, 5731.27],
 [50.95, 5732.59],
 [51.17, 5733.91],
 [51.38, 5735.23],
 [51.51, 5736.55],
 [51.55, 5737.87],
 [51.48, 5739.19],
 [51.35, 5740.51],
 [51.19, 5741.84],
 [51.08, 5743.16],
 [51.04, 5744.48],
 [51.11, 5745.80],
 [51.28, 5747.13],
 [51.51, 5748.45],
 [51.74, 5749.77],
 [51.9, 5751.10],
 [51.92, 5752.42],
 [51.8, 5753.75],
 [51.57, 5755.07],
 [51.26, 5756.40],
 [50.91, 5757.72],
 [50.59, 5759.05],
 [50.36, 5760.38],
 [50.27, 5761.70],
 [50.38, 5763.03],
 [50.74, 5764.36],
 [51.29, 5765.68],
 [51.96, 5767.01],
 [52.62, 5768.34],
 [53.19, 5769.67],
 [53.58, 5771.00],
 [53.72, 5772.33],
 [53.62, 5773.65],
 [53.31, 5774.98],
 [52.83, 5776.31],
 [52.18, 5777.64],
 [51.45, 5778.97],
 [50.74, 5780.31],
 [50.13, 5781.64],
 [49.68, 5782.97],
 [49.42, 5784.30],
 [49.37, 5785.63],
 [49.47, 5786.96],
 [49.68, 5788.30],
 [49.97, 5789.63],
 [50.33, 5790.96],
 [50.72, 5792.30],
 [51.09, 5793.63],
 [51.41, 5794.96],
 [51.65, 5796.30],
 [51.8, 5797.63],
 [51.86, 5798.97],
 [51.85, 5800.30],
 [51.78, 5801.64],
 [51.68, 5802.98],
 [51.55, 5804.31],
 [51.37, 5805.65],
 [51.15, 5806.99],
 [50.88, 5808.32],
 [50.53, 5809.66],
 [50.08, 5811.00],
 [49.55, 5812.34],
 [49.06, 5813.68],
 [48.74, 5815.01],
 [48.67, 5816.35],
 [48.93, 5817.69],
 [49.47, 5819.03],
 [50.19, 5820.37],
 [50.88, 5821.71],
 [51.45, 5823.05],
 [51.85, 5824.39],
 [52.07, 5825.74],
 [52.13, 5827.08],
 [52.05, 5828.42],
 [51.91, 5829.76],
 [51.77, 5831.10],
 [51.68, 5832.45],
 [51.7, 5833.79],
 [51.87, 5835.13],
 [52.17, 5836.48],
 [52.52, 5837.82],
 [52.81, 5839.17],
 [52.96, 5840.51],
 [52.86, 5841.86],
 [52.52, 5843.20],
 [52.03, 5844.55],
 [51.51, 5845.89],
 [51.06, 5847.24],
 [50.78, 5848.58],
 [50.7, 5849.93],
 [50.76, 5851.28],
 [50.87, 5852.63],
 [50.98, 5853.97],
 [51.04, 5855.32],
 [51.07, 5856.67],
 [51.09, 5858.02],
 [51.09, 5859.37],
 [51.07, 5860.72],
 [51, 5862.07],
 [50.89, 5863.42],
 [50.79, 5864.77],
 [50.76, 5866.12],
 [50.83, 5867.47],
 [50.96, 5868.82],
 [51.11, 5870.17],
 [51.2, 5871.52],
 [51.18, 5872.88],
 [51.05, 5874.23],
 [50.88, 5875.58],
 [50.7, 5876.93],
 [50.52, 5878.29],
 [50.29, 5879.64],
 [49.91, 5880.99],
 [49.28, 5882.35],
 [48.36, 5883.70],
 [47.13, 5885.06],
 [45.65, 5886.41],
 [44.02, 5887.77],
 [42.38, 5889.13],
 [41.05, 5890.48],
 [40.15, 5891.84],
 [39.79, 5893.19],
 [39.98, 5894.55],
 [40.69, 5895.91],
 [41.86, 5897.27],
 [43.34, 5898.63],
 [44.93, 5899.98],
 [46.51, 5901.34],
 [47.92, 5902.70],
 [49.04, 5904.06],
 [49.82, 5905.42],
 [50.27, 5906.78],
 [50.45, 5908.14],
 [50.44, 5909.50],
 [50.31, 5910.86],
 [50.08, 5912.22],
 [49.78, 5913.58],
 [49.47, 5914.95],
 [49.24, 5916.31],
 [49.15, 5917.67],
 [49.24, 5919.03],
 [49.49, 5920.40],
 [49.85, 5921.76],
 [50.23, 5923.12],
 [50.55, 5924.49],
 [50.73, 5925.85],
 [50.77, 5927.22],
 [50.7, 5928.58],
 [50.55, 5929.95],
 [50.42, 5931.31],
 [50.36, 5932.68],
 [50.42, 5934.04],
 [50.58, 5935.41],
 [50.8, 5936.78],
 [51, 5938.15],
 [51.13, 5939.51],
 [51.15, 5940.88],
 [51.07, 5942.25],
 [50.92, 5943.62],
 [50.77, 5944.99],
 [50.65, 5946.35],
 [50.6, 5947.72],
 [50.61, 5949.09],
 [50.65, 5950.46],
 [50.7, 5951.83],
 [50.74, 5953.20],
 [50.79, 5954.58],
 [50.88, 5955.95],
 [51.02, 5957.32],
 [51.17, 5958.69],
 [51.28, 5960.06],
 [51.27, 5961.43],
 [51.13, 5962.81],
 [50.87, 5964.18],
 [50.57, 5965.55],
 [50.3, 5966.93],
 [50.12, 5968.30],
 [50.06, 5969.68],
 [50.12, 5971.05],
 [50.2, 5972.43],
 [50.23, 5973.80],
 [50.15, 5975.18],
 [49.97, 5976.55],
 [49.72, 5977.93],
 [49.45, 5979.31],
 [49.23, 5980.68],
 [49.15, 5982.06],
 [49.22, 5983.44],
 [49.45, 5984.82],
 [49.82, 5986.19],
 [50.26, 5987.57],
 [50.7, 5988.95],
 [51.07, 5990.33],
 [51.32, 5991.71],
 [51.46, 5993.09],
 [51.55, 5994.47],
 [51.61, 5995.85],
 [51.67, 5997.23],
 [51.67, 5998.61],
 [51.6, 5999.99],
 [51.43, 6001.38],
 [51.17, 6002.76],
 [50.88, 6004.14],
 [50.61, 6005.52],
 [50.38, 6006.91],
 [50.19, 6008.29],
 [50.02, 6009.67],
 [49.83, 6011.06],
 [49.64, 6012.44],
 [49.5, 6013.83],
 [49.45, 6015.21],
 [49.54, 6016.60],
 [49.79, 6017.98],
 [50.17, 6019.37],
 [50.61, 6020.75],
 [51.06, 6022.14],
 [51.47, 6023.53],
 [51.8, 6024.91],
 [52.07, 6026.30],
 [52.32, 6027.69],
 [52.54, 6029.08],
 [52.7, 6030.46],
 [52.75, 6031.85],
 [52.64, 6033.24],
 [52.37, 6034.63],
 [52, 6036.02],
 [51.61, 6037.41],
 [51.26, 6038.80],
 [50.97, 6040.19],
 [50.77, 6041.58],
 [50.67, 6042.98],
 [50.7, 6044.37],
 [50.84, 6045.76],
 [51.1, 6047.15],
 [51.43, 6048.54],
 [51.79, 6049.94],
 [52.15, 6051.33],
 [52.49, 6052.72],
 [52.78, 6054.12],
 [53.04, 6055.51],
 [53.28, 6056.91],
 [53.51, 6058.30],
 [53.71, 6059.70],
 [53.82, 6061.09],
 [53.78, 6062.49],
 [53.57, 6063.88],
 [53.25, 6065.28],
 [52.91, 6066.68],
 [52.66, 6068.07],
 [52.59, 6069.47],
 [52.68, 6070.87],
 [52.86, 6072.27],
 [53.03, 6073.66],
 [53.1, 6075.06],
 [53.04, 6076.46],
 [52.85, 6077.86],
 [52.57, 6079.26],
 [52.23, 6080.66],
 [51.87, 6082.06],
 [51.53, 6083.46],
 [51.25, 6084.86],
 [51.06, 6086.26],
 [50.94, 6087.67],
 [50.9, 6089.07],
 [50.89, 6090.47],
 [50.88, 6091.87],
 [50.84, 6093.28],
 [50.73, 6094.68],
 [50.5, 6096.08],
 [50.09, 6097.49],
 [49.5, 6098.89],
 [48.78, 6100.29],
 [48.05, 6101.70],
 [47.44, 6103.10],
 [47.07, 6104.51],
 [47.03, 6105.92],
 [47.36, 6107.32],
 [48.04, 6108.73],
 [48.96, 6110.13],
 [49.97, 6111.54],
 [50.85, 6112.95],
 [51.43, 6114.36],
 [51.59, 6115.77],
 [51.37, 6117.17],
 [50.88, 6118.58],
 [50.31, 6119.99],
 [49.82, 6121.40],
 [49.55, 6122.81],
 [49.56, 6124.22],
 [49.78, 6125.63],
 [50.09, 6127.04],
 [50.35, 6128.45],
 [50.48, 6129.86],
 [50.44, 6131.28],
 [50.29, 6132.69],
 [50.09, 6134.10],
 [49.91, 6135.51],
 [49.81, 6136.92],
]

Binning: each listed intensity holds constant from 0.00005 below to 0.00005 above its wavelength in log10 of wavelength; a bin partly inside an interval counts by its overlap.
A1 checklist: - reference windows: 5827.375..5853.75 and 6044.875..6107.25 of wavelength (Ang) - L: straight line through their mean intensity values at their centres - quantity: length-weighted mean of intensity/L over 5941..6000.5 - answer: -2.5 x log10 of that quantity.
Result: 0.02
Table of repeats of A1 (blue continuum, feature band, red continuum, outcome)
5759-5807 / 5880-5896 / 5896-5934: 0.121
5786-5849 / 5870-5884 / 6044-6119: 0.016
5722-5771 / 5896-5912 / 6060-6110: 0.081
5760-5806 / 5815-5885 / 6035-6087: 0.011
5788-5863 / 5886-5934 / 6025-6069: 0.091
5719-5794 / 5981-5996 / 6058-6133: 0.013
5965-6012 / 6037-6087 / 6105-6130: -0.047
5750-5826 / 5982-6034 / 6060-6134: 0.001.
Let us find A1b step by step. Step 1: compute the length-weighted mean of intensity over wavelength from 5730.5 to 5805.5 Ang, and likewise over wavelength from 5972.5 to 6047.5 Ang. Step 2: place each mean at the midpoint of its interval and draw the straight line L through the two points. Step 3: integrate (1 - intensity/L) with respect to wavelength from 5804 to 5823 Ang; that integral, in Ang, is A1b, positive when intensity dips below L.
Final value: 0.4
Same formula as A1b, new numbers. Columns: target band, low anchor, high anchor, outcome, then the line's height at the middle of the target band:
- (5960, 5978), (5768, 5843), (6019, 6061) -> 0.5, 51.7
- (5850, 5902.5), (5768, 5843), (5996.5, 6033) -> 3.2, 51.2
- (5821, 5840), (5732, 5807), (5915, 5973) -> -0.3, 51.1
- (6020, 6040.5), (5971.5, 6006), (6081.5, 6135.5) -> -0.6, 50.4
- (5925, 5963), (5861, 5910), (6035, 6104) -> -1.4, 48.9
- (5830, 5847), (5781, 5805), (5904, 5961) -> -0.5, 50.7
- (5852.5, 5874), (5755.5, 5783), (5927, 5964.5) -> 0.1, 51.2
